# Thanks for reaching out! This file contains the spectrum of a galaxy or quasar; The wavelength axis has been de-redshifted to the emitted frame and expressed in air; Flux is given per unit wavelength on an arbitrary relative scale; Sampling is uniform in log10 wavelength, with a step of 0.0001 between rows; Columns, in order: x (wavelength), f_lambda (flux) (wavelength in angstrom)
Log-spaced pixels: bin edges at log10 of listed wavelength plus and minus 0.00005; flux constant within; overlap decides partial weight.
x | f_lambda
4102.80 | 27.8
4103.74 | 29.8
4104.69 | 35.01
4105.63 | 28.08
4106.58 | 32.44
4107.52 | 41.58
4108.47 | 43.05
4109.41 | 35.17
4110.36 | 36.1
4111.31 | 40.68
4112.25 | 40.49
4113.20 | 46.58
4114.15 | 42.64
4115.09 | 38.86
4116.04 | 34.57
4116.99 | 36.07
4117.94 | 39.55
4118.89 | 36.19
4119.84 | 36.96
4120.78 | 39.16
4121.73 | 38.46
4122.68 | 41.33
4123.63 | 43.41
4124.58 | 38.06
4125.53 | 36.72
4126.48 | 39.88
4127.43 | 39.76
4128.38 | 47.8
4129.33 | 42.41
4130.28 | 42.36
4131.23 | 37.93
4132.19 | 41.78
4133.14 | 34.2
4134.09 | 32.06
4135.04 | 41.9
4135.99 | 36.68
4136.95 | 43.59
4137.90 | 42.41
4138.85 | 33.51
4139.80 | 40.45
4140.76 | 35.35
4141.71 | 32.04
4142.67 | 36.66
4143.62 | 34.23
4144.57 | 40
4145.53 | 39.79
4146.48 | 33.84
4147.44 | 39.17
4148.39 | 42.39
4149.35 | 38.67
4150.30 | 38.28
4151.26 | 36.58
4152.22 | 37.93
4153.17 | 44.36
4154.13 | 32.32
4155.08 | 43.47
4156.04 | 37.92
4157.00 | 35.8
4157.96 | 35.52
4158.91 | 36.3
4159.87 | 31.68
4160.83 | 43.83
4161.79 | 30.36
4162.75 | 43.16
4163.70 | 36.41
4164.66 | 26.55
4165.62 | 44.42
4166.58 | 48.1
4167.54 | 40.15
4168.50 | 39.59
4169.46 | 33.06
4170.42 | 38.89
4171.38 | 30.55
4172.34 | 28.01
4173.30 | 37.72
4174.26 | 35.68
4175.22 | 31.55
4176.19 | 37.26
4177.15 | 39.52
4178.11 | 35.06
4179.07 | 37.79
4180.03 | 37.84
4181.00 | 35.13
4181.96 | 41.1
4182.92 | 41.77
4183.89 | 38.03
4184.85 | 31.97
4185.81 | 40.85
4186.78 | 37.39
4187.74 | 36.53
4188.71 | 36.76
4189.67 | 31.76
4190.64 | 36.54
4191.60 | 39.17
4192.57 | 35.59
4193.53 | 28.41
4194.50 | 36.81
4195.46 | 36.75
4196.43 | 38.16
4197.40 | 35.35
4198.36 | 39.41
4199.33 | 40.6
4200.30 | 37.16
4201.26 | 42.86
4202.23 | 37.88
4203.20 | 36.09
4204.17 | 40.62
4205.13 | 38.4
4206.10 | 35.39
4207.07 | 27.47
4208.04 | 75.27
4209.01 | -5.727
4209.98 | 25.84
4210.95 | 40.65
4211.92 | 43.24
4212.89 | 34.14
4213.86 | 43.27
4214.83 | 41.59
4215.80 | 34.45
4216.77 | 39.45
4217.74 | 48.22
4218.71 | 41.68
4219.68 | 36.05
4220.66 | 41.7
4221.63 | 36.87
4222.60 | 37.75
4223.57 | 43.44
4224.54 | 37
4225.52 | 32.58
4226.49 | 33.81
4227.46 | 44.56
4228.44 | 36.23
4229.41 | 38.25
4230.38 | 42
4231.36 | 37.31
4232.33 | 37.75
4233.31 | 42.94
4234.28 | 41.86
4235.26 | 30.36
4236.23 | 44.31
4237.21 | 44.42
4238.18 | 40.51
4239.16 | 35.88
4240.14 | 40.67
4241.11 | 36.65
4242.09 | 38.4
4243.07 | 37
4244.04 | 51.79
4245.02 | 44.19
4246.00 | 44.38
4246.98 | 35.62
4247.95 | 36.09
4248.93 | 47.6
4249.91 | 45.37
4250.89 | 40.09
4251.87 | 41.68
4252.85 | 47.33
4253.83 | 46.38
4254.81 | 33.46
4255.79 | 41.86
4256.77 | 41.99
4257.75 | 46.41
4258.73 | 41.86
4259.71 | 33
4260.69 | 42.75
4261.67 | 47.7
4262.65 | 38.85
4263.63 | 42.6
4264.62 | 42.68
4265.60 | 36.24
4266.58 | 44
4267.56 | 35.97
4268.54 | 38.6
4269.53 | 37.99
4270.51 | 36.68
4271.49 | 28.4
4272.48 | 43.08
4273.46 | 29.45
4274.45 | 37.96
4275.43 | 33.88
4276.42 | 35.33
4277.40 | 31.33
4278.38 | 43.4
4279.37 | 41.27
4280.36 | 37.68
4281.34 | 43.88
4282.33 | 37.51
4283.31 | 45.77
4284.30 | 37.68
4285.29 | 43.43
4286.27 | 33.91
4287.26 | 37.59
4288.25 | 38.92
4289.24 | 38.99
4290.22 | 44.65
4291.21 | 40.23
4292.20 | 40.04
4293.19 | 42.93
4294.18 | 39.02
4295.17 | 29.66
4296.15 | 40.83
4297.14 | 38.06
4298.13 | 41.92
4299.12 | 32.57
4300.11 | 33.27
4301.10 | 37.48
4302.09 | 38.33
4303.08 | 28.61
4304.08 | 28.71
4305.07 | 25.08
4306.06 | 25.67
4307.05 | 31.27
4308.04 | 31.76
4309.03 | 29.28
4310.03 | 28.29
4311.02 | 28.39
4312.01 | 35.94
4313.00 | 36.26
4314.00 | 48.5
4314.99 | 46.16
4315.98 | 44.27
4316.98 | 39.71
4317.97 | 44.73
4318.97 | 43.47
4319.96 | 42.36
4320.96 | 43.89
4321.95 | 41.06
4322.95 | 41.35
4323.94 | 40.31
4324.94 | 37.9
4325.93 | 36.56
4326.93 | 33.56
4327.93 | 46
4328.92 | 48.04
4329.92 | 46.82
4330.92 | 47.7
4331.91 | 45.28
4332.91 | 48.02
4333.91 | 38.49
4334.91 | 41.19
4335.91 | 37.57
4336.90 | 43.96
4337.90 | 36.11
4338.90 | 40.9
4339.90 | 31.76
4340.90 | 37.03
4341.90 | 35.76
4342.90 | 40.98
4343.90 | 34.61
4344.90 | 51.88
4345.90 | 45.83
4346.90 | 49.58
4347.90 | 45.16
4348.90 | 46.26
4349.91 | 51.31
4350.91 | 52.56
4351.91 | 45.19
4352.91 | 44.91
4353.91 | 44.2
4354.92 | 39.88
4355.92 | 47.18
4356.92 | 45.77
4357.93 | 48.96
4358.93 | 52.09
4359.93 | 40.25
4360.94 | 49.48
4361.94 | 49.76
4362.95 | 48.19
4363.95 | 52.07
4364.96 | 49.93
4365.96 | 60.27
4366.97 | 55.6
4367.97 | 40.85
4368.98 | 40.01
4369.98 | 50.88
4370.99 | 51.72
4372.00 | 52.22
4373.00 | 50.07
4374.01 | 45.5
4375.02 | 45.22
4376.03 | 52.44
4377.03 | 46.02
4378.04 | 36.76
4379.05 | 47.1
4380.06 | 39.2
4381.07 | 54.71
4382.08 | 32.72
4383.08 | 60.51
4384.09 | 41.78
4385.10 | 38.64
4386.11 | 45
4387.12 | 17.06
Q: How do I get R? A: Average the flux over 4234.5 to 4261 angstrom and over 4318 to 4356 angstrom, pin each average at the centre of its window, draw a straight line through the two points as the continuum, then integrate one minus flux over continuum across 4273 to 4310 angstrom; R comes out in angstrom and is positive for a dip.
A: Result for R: 4.9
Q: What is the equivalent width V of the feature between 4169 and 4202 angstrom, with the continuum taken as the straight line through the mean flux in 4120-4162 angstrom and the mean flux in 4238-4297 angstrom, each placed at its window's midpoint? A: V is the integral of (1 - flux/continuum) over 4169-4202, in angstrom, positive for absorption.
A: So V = 2.0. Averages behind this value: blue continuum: 38.5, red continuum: 39.8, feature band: 36.5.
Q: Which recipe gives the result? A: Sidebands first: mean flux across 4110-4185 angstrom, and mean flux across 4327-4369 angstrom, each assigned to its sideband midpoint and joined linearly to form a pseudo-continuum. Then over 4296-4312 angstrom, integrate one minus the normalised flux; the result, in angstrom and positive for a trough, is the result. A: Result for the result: 4.1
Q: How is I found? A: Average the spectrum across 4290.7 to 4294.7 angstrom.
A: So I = 40.4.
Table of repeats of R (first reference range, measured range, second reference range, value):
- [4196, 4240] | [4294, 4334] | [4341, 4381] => 5.4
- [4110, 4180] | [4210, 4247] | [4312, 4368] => 1.0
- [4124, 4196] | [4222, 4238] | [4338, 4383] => 0.6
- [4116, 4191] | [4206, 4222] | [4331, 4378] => 1.0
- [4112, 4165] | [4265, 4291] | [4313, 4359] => 2.2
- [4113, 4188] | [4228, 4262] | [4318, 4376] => 0.3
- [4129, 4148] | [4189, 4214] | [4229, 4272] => 1.8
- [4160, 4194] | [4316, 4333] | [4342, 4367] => 1.1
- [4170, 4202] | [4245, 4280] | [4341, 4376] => 1.2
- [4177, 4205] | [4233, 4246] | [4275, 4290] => -0.9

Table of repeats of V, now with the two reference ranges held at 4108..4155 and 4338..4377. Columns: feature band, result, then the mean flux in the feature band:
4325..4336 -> 0.7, 42.7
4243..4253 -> 0.0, 42.9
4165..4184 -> 1.3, 37.5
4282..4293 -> 1.0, 40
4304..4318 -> 3.1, 34.8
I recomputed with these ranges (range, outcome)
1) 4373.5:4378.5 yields 45.2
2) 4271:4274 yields 33.6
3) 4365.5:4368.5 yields 52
